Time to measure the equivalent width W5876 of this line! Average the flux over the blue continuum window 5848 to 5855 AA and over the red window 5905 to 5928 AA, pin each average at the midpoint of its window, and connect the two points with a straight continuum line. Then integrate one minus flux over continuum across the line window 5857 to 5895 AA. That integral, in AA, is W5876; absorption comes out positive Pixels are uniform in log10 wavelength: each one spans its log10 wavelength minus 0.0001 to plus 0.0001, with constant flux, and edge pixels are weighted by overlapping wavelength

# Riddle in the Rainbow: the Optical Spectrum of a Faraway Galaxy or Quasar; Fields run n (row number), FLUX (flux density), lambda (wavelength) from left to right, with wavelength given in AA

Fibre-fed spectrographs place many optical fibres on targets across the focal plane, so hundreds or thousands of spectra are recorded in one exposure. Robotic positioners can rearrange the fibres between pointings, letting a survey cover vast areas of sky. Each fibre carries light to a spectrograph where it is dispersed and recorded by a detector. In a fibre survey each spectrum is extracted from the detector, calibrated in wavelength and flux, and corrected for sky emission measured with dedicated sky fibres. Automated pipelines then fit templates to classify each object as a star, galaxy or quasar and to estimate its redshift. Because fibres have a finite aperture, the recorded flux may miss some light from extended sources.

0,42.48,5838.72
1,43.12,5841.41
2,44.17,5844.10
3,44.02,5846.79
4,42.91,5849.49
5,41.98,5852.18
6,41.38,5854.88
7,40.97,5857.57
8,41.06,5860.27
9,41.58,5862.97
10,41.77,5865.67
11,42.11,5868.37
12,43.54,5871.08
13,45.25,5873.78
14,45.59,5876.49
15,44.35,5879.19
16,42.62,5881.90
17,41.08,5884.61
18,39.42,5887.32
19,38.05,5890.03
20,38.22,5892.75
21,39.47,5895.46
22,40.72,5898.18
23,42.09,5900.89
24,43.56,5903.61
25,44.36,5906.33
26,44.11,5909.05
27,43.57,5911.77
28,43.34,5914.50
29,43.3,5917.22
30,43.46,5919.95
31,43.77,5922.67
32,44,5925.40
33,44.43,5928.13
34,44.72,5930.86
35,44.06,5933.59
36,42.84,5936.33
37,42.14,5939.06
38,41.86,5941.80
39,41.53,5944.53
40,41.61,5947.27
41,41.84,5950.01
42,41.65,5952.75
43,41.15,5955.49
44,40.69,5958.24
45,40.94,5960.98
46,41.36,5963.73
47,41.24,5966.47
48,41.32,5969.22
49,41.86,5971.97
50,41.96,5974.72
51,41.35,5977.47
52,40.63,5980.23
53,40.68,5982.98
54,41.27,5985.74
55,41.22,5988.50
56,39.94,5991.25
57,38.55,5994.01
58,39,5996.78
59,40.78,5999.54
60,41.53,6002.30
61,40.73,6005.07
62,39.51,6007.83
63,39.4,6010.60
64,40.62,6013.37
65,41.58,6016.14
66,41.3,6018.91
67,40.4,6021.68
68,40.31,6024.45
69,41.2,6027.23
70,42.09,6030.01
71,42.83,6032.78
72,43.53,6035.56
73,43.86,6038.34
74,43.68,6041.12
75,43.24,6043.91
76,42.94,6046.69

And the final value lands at 0.9 AA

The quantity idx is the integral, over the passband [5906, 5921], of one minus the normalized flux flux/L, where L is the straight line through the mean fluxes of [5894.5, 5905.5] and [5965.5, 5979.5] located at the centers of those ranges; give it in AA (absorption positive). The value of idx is -0.7 AA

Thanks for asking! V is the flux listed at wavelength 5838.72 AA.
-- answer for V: 42.48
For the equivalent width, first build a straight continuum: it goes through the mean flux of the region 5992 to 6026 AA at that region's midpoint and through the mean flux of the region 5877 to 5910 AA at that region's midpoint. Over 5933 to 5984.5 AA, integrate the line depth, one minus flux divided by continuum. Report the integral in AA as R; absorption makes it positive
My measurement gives -0.90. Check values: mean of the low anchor 41.6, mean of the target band 41.6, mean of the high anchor 40.3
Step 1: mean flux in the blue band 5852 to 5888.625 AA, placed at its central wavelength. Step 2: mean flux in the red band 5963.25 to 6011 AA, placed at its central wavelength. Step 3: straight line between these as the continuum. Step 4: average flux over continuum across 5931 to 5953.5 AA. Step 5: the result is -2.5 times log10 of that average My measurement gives -0.026 mag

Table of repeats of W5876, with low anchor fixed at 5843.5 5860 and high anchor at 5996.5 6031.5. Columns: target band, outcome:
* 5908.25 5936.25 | -1.4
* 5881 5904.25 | 0.8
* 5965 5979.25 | -0.1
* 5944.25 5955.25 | -0.1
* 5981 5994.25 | 0.2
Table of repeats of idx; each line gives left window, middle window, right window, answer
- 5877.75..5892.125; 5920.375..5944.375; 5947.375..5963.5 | -1.3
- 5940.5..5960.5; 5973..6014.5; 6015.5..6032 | 0.8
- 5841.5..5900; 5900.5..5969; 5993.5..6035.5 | -2.1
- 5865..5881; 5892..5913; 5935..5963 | 0.4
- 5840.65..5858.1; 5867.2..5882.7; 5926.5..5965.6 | -0.5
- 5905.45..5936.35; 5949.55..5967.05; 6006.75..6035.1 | 0.6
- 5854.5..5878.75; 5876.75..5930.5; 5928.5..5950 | 0.4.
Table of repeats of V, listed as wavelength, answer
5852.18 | 41.98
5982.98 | 40.68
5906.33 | 44.36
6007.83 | 39.51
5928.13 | 44.43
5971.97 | 41.86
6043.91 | 43.24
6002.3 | 41.53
